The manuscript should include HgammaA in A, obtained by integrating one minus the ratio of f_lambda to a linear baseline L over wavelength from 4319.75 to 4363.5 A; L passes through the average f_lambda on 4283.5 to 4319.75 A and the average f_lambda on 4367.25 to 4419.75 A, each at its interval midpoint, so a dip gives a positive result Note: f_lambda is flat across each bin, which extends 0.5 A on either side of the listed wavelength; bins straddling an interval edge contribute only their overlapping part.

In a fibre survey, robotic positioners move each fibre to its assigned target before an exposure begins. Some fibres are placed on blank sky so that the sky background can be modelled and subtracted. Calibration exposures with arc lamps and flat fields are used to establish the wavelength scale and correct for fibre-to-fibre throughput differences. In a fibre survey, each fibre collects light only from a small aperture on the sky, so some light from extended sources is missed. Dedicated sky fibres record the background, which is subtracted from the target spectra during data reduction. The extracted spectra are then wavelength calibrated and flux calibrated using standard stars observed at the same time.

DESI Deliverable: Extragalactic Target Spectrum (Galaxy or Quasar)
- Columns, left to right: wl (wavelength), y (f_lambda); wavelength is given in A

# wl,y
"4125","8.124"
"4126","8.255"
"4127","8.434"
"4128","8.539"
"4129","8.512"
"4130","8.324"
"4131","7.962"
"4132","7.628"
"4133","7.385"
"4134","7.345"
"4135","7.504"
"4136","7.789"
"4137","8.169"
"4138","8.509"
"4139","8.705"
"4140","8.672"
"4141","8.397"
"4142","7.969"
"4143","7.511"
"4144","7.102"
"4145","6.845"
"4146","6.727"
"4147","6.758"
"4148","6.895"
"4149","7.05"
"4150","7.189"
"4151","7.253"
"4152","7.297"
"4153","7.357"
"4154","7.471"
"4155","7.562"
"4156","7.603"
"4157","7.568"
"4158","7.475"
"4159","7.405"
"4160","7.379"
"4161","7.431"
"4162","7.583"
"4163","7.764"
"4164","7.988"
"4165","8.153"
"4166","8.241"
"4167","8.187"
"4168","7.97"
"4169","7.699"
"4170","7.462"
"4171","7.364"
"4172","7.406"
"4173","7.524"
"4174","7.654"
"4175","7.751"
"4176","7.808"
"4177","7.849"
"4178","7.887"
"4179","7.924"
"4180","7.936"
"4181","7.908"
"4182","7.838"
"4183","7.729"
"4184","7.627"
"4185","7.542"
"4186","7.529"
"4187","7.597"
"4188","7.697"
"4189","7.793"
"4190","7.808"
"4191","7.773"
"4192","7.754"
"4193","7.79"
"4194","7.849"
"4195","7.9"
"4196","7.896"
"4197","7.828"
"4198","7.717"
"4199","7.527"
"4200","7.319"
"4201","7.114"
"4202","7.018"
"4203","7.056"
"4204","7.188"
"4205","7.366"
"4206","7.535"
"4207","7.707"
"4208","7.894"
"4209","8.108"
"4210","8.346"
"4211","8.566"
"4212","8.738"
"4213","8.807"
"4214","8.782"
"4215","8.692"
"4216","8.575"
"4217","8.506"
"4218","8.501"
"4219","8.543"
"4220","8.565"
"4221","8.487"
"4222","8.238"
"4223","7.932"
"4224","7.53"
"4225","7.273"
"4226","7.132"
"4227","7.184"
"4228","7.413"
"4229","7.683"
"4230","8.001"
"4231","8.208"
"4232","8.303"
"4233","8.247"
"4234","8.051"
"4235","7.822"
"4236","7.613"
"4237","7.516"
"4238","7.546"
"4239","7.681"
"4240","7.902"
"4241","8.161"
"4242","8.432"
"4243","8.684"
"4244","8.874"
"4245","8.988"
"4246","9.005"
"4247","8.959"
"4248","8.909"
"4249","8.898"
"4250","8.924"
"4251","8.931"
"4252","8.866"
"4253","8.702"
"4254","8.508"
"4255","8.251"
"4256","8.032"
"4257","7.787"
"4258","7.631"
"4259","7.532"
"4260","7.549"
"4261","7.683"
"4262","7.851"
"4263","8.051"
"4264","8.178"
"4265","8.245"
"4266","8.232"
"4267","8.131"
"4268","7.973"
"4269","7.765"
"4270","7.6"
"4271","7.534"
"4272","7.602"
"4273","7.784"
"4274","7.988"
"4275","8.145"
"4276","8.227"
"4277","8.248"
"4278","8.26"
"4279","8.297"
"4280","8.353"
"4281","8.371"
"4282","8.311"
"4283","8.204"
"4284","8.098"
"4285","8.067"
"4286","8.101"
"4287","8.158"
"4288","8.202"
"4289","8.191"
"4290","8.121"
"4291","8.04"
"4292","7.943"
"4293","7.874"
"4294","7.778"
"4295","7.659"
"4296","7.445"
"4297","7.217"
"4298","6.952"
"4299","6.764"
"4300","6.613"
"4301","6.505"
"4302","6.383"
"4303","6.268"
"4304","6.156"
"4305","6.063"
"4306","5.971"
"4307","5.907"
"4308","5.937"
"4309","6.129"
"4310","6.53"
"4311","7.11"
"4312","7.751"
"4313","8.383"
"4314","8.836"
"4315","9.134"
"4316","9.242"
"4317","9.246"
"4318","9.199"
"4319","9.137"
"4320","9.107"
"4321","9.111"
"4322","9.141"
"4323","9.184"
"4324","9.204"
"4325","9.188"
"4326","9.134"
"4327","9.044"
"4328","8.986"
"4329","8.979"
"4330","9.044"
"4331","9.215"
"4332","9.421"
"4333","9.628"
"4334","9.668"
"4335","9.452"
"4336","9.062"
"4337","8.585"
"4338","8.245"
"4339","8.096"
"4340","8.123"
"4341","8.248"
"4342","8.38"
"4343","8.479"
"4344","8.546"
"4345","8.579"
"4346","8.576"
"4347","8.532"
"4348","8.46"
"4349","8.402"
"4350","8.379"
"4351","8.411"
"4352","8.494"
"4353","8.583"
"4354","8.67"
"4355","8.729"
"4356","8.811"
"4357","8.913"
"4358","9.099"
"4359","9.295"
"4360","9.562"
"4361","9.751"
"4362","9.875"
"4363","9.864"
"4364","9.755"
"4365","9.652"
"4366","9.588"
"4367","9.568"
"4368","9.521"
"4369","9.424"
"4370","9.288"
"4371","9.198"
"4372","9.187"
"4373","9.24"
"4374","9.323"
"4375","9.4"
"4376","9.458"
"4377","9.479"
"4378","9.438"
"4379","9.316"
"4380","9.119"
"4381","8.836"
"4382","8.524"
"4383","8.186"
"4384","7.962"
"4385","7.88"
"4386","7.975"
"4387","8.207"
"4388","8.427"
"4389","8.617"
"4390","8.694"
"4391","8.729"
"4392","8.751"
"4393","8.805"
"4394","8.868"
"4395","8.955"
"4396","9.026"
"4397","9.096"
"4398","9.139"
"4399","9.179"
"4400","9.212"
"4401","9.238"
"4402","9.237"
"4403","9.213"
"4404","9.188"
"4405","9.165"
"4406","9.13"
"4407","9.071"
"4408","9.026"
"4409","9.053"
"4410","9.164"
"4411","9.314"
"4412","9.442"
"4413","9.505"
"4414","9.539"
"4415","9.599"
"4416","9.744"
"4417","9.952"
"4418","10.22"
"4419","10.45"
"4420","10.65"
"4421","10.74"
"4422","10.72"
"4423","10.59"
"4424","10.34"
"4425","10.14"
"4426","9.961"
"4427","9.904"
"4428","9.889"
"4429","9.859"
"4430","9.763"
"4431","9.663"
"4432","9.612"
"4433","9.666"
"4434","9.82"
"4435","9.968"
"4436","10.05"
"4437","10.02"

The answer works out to -3.7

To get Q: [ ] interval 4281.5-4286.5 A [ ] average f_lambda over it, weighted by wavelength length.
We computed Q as 8.16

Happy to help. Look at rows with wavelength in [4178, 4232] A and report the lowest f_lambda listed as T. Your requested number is 7.018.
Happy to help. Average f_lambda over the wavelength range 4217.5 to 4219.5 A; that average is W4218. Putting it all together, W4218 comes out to 8.52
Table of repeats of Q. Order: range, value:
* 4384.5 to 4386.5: 7.93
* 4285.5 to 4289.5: 8.16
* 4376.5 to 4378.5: 9.46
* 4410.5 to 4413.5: 9.42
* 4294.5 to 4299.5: 7.21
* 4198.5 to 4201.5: 7.32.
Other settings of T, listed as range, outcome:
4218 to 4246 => 7.132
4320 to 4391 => 7.88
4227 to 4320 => 5.907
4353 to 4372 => 8.583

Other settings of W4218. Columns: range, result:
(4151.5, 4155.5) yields 7.42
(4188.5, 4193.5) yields 7.78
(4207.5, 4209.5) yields 8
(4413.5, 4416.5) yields 9.63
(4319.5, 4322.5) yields 9.12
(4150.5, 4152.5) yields 7.28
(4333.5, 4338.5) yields 9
